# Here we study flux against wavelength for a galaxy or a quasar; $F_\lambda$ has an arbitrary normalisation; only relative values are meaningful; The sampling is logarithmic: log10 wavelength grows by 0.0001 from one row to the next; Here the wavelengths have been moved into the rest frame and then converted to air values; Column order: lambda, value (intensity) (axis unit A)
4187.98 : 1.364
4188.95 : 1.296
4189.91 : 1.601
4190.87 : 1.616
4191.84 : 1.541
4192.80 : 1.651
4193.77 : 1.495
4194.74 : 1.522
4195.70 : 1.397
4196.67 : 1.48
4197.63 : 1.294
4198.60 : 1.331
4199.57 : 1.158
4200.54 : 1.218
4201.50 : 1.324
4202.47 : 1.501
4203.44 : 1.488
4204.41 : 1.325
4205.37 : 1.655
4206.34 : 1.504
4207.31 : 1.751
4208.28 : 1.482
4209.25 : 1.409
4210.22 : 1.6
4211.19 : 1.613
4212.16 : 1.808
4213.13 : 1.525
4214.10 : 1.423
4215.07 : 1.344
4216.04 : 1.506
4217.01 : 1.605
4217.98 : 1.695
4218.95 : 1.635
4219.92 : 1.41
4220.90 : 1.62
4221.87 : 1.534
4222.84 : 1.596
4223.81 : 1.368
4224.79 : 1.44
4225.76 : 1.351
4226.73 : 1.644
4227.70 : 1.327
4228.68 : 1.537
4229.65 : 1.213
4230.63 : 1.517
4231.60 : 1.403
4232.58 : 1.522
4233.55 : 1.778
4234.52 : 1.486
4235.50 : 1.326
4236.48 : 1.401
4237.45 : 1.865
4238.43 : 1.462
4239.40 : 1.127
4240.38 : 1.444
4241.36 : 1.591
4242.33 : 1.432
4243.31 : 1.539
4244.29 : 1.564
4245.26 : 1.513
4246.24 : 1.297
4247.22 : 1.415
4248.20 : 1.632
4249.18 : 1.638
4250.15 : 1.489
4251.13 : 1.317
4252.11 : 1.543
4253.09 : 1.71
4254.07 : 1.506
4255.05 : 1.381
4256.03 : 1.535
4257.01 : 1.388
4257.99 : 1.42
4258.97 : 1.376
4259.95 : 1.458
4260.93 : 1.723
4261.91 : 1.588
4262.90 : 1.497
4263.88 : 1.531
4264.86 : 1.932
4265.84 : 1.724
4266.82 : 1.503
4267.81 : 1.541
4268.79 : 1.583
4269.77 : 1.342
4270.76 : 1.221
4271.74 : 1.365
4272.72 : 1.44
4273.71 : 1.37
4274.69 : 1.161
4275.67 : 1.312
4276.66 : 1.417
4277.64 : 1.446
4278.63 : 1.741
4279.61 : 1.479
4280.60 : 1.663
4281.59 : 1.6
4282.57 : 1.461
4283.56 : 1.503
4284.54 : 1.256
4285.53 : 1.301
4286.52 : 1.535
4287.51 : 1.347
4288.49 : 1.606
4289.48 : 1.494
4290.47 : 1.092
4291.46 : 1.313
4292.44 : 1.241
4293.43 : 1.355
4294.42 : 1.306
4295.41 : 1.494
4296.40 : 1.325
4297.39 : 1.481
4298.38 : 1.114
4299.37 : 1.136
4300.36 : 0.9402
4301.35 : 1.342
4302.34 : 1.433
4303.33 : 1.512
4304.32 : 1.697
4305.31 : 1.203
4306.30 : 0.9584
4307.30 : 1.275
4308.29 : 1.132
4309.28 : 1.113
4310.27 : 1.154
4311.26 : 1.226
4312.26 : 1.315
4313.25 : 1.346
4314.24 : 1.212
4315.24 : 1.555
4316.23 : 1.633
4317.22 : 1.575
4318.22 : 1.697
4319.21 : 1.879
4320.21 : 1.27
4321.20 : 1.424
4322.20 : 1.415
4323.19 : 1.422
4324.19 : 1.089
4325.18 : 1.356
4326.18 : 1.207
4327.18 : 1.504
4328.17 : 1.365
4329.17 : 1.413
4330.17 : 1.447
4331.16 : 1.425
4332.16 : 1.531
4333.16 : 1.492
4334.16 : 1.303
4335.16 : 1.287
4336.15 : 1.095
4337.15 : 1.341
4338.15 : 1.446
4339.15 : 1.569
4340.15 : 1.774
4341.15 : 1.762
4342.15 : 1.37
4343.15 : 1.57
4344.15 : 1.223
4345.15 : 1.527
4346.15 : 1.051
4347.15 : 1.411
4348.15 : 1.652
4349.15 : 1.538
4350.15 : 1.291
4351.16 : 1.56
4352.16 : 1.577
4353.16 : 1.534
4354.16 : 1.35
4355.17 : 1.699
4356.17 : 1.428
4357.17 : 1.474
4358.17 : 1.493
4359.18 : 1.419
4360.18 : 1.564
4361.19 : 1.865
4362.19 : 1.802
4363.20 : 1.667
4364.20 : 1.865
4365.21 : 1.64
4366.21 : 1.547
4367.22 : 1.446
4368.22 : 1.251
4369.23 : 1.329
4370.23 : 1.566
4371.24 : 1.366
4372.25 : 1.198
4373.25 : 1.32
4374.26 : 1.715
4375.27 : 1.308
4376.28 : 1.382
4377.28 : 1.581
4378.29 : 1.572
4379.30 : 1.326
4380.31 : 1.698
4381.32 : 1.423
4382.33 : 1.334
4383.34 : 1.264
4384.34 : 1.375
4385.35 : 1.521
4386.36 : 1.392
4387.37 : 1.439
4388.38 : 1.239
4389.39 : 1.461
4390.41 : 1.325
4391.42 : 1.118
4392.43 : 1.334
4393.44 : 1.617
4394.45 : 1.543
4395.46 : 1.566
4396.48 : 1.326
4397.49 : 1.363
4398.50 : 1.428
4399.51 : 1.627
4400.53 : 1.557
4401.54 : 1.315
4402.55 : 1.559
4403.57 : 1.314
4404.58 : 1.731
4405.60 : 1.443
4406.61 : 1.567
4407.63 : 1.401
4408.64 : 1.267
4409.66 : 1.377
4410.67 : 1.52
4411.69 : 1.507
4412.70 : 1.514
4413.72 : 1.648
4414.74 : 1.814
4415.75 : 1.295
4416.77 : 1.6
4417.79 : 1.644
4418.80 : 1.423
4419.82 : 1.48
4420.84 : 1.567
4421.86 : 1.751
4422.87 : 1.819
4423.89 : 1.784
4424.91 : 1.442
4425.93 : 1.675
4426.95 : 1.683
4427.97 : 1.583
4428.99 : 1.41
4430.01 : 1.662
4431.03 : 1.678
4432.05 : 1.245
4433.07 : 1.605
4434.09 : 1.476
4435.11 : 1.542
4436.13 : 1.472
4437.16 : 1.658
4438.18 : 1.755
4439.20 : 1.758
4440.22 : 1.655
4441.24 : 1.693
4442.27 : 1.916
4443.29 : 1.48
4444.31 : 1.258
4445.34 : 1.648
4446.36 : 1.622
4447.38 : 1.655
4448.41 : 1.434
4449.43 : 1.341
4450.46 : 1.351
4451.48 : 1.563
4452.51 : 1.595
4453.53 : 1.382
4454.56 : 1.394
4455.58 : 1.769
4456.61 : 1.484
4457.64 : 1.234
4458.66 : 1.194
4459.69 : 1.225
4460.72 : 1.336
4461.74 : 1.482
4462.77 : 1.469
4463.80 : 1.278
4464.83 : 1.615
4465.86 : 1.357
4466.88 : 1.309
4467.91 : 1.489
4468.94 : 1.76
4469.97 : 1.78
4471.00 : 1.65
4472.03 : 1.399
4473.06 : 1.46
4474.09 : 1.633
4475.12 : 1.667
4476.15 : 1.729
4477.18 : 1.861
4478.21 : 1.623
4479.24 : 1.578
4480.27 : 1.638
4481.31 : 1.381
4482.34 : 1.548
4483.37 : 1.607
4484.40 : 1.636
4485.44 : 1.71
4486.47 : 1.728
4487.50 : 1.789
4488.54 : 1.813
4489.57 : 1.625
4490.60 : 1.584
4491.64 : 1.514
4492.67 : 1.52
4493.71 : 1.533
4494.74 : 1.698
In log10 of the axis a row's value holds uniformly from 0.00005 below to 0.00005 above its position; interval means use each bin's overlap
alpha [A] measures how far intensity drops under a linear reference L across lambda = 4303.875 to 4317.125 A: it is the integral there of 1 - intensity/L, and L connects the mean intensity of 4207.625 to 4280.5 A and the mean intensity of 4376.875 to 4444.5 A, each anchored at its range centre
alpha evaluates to 1.8 A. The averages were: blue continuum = 1.5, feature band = 1.3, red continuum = 1.52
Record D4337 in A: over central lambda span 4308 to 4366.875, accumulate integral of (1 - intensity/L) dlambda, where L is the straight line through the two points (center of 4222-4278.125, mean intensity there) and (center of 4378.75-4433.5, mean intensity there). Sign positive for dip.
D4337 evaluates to 1.2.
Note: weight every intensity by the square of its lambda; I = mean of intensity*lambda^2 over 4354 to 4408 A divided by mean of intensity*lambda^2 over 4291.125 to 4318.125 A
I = 1.16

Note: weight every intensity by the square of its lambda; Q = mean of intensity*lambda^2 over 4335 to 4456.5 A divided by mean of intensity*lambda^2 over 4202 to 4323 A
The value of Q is 1.1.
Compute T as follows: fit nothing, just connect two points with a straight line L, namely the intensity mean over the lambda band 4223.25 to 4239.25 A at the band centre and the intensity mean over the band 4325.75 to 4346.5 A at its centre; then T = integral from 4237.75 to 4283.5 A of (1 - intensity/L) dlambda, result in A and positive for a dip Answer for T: -1.04 A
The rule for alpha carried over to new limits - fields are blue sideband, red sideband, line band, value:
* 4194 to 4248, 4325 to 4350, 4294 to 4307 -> 1.3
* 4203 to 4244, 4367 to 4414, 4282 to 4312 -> 3.3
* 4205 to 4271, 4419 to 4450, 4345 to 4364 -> 0.4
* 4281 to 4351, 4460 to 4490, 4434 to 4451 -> -0.4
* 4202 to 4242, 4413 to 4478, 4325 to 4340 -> 1.3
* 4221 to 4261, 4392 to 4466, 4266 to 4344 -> 5.3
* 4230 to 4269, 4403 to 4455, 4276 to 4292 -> 0.8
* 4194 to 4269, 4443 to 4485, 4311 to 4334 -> 1.2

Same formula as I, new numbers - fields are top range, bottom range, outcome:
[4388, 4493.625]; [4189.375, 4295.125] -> 1.14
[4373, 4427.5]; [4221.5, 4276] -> 1.08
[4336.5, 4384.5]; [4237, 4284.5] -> 1.04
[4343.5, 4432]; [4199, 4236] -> 1.08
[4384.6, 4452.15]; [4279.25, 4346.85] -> 1.16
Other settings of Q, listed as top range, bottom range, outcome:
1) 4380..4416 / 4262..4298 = 1.06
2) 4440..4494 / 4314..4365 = 1.11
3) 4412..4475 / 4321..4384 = 1.10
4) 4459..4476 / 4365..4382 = 1.08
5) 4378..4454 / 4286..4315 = 1.23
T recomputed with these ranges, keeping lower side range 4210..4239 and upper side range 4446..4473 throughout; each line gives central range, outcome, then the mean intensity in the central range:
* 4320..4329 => 0.91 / 1.34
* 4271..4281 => 0.49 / 1.43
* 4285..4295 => 0.95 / 1.36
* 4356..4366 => -0.93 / 1.63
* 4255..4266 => -0.28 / 1.55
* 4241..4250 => 0.00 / 1.51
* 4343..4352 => 0.40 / 1.42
